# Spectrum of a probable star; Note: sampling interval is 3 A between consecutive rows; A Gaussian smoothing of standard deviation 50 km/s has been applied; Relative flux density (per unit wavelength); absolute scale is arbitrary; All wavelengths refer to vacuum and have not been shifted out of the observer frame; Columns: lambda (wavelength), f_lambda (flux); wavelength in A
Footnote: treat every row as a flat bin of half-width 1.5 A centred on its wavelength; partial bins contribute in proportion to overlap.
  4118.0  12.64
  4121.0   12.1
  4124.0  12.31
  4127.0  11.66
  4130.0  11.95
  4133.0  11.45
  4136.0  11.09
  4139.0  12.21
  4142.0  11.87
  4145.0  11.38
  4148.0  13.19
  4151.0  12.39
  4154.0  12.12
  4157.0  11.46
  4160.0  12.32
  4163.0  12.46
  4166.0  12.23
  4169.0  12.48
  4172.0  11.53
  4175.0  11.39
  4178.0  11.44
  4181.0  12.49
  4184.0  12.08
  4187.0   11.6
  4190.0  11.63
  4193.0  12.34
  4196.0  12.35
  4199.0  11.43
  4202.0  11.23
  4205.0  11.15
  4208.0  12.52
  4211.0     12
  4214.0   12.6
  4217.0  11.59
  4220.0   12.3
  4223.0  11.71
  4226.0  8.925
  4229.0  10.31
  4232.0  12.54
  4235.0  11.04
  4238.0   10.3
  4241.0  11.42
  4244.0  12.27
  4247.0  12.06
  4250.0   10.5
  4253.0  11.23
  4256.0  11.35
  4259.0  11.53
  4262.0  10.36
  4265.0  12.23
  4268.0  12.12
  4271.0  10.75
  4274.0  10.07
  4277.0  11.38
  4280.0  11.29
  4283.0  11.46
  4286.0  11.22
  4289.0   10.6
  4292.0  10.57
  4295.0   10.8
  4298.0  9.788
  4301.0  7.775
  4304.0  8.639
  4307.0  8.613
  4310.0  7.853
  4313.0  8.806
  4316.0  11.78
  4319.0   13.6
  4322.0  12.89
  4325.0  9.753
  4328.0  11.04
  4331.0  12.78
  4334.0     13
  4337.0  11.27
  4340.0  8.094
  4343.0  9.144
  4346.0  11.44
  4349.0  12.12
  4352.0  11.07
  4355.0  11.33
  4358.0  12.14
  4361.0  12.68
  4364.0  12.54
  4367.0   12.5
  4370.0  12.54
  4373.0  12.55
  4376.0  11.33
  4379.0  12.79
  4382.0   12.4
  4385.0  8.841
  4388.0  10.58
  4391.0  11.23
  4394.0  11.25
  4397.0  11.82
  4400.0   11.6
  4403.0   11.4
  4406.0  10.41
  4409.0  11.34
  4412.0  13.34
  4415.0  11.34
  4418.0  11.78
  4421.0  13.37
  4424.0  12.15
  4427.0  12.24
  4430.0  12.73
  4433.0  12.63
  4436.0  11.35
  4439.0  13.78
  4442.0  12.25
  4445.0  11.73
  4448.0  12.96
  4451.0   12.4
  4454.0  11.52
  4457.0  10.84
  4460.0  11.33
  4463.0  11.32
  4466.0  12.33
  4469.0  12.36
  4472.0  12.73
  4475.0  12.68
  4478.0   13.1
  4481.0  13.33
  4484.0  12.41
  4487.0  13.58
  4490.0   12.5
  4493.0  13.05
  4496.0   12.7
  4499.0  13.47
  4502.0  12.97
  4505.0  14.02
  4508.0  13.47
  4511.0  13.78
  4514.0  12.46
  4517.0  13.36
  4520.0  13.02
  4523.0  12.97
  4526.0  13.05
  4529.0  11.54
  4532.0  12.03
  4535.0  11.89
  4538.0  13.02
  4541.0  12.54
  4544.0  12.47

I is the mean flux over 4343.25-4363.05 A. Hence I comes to 11.6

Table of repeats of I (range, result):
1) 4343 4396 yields 11.7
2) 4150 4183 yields 12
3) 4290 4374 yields 11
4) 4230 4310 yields 10.8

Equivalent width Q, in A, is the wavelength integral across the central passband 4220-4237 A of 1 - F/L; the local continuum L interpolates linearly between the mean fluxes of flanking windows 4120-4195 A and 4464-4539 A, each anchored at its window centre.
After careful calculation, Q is 1.6 A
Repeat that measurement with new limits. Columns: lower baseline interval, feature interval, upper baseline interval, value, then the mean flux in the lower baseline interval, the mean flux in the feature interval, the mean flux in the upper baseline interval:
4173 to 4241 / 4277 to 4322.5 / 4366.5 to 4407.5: 4.7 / 11.6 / 10.4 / 11.5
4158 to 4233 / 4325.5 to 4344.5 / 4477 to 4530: 2.3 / 11.8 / 10.8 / 13.1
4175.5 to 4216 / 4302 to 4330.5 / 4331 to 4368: 3.0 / 11.9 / 10.4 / 11.5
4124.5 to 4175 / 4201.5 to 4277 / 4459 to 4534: 5.1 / 12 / 11.4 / 12.8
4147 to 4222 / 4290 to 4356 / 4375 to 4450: 7.6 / 12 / 10.5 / 11.9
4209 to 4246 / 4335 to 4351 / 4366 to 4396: 1.4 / 11.4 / 10.5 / 11.6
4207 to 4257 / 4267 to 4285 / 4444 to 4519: 0.8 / 11.4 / 11.2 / 12.7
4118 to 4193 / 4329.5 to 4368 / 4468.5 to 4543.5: 2.9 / 12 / 11.5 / 12.9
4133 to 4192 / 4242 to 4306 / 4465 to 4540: 7.4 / 12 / 10.8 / 12.9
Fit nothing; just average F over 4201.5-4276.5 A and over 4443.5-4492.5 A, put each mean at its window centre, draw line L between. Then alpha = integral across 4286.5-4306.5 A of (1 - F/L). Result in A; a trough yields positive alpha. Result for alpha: 3.3 A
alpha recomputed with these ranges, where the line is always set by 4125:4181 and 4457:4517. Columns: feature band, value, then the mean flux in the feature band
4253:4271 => 1.2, 11.4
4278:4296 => 1.9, 11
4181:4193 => 0.1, 11.9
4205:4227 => 0.7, 11.7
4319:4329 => 0.6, 11.6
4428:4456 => 0.7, 12.3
